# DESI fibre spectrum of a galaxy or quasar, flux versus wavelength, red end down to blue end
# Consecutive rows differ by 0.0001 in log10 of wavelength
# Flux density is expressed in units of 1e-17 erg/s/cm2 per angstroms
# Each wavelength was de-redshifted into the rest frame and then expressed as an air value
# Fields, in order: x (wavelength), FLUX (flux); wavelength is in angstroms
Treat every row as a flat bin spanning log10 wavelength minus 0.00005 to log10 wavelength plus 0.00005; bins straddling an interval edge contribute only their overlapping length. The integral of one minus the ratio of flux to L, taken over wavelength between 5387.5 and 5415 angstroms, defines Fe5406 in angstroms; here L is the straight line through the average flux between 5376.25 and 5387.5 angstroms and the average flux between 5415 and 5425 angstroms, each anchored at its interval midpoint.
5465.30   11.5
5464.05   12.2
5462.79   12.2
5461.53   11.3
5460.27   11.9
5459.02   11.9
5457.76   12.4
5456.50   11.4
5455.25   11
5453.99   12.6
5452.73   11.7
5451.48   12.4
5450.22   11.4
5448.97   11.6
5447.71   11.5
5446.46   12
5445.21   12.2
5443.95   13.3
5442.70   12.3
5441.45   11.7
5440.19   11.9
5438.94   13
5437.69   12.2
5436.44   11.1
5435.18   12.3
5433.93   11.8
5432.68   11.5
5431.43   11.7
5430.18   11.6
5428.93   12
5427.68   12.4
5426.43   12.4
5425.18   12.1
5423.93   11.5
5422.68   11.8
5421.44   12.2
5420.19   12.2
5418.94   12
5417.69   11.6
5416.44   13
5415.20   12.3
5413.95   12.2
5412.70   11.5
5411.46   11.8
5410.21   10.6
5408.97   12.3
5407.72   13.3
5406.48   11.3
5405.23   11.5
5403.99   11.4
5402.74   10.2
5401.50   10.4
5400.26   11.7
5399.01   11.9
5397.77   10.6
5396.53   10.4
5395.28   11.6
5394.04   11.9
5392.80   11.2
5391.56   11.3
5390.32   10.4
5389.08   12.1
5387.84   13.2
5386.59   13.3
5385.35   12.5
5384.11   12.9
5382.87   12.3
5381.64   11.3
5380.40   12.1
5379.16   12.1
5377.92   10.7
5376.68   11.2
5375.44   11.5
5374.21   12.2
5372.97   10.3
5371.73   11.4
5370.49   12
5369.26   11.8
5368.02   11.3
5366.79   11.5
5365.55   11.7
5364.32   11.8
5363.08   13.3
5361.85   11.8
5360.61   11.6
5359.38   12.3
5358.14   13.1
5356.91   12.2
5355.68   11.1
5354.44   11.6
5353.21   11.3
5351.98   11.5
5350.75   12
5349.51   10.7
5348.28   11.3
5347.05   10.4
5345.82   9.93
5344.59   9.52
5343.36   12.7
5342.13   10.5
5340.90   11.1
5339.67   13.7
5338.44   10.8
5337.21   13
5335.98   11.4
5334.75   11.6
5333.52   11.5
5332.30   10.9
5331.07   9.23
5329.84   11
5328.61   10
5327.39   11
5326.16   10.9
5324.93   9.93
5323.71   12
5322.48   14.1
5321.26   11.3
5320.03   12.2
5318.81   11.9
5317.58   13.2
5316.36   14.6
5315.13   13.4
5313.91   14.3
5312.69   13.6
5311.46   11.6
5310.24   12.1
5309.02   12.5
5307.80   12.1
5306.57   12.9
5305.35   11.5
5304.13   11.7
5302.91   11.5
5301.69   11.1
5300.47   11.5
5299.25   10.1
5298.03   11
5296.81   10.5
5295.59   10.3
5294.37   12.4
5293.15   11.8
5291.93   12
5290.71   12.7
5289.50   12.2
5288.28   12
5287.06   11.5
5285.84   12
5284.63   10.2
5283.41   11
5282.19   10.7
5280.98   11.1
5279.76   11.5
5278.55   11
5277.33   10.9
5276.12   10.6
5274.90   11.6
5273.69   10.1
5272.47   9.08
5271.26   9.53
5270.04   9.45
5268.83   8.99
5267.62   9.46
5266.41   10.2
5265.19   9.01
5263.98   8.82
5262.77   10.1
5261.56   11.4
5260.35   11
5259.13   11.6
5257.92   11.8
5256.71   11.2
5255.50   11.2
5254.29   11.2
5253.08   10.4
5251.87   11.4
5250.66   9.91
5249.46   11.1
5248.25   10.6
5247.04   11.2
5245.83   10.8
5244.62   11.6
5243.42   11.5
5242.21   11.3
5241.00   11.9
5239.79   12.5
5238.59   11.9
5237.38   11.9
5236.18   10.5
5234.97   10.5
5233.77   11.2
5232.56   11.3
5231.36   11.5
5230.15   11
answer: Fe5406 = 1.34 angstroms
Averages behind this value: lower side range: 12.1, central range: 11.5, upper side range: 12.1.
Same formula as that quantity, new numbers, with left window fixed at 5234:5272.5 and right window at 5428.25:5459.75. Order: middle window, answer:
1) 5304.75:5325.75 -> -2.62 angstroms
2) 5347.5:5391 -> -1.25 angstroms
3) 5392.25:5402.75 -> 0.45 angstroms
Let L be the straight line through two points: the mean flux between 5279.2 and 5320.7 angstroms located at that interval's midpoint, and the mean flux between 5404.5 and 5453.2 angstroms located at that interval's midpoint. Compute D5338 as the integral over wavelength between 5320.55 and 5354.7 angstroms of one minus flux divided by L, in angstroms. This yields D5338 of 1.9 angstroms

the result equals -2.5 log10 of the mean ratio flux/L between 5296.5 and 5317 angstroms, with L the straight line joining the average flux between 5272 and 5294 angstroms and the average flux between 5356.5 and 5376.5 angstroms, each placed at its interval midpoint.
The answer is -0.07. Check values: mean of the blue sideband 11.2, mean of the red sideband 11.8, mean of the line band 12.1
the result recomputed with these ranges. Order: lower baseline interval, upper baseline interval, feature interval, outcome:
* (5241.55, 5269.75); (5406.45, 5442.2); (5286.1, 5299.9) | -0.05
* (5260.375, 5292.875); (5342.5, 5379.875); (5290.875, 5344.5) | -0.06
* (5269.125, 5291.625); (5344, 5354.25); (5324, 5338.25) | -0.01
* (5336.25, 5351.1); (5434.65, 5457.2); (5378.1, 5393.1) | -0.04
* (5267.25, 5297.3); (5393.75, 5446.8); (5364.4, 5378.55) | 0.01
